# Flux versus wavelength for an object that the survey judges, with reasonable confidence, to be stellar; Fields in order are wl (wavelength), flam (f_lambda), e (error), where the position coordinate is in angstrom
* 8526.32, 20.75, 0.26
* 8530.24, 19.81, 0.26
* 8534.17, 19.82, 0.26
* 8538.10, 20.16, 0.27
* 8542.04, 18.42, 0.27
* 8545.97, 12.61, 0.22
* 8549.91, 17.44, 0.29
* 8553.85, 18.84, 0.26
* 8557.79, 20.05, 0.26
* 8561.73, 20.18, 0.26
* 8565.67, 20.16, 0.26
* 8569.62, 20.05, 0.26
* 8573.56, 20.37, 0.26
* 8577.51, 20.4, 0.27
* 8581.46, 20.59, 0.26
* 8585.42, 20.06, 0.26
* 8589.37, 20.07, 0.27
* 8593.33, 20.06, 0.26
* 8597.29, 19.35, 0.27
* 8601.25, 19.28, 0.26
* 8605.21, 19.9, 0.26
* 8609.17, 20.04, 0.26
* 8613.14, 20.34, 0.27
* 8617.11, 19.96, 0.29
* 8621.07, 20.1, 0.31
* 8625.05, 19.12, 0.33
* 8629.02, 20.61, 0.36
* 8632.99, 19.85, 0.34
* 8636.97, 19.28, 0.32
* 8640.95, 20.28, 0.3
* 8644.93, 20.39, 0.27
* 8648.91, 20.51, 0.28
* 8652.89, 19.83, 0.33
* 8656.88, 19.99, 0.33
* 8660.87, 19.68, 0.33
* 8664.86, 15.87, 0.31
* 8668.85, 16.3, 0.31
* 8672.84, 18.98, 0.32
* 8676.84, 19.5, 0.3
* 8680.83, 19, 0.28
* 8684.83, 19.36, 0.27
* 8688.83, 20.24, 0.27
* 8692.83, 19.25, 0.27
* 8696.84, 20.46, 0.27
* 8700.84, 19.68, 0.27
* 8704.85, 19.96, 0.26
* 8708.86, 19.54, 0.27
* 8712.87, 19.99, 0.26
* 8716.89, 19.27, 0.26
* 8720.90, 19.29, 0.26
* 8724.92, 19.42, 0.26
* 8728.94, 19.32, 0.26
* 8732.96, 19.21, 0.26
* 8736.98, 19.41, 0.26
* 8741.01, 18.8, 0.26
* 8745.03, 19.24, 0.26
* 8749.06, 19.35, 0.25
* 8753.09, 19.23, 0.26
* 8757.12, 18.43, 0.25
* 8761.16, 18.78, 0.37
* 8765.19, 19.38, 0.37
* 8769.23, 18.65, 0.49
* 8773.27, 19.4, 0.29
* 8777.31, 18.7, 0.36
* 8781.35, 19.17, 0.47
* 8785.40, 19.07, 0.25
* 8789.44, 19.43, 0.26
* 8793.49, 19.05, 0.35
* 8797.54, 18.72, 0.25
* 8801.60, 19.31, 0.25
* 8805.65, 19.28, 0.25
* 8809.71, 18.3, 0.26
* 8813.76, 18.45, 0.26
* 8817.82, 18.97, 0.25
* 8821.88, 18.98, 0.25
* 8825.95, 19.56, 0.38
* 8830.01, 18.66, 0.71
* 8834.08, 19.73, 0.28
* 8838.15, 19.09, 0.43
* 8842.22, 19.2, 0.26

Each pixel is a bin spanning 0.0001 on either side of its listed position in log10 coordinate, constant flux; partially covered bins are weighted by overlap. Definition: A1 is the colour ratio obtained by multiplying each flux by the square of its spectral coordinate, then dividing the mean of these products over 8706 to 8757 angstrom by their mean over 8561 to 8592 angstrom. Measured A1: 0.99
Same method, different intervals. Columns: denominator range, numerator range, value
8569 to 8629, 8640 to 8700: 0.98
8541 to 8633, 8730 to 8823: 1.02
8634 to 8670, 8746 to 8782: 1.02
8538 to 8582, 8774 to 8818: 1.05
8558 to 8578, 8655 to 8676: 0.92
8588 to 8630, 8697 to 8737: 1.01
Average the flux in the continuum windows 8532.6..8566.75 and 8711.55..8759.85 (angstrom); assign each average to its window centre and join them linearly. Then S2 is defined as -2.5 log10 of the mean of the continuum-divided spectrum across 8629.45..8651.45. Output -0.067 mag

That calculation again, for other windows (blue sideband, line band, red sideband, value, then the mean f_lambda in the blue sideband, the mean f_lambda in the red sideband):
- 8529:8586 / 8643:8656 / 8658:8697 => -0.073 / 19.2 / 18.8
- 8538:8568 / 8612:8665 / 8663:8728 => -0.055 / 18.4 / 19.1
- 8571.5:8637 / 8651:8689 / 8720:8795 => 0.046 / 20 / 19.1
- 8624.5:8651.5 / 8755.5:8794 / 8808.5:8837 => 0.014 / 20.1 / 19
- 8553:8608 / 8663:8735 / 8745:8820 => 0.014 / 20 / 19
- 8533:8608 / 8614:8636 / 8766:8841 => -0.035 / 19.4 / 19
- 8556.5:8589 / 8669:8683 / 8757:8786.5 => 0.045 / 20.2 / 19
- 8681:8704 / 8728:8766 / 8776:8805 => 0.015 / 19.7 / 19.1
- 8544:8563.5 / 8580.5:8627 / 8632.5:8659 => -0.050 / 17.8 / 20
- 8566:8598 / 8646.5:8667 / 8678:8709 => 0.037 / 20.1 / 19.7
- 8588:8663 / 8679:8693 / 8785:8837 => 0.007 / 19.9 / 19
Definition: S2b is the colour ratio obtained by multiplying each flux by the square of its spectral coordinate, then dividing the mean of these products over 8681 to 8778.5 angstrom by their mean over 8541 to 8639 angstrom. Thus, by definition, 1.02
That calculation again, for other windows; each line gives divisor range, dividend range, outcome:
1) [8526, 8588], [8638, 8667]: 1.03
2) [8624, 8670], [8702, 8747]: 1.02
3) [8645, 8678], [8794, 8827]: 1.04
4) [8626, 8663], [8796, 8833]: 0.98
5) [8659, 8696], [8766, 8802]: 1.04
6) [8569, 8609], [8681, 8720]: 1.01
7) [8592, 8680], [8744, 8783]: 1.00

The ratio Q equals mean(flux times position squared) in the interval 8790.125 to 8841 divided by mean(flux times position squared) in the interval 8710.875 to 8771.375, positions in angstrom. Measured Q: 1.01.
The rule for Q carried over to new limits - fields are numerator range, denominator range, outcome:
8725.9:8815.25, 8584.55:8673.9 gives 1.01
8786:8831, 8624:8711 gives 1.01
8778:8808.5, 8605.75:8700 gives 1.01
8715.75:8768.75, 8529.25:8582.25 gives 1.04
